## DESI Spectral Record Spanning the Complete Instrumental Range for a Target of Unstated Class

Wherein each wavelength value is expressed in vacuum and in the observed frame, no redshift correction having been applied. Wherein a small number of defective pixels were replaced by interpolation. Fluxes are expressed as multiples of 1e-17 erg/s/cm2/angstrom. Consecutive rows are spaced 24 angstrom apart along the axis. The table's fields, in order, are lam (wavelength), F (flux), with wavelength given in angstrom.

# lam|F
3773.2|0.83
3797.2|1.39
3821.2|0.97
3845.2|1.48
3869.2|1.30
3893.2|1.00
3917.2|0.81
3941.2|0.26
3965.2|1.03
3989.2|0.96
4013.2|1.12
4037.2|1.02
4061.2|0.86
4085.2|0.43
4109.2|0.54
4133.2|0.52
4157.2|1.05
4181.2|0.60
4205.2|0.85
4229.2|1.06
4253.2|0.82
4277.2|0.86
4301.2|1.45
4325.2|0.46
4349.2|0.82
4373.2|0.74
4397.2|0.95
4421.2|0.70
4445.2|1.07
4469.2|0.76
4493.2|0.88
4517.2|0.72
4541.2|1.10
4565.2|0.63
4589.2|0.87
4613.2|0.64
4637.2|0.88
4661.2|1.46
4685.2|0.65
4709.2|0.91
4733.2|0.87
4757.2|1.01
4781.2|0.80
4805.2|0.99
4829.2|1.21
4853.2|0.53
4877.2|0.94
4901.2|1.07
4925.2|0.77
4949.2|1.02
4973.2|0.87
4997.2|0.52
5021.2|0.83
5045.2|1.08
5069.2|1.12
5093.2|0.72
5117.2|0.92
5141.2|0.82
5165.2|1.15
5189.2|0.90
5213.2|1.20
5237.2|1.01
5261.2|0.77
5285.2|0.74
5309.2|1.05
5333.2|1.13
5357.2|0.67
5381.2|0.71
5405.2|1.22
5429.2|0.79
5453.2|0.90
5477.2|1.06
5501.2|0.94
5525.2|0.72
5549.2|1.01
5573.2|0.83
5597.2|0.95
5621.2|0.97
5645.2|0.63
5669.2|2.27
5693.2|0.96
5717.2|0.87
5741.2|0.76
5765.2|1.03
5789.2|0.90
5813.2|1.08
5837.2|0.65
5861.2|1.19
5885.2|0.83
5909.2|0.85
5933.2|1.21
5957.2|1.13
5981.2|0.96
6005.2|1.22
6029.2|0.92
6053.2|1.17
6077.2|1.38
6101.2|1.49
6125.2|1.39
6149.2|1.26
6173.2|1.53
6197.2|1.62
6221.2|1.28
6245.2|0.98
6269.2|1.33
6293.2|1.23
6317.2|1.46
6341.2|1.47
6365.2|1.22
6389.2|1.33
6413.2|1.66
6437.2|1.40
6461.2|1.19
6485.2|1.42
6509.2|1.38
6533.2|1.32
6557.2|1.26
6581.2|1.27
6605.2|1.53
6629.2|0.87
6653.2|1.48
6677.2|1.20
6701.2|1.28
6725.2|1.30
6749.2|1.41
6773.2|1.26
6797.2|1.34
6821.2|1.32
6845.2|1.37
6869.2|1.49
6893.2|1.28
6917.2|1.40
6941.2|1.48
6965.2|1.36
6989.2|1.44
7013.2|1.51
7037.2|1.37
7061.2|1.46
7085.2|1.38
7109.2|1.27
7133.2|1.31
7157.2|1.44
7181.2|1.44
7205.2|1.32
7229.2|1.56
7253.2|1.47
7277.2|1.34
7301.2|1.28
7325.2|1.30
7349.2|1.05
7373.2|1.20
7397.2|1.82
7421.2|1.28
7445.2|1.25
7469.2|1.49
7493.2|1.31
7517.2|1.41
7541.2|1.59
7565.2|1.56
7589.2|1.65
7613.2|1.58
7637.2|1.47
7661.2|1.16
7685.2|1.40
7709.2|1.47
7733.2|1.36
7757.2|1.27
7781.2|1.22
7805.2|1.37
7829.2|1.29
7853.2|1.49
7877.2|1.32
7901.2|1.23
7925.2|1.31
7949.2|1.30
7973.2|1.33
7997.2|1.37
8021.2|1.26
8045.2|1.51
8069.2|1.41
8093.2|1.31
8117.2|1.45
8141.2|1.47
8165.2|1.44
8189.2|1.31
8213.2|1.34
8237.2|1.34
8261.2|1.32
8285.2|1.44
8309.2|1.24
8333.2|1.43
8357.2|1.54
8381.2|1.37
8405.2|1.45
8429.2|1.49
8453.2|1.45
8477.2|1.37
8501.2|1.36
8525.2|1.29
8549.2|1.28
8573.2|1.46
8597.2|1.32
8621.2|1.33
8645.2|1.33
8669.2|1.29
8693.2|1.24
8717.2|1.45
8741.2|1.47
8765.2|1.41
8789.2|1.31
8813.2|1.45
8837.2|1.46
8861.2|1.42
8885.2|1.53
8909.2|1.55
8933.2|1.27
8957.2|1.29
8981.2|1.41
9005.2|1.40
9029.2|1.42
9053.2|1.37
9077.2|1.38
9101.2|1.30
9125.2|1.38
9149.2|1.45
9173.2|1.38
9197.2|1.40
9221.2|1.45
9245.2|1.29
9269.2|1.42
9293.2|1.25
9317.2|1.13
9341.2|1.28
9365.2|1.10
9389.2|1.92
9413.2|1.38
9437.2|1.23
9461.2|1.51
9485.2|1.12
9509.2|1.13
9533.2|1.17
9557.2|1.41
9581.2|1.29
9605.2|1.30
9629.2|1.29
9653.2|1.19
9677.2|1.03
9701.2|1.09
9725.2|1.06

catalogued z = 0.52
